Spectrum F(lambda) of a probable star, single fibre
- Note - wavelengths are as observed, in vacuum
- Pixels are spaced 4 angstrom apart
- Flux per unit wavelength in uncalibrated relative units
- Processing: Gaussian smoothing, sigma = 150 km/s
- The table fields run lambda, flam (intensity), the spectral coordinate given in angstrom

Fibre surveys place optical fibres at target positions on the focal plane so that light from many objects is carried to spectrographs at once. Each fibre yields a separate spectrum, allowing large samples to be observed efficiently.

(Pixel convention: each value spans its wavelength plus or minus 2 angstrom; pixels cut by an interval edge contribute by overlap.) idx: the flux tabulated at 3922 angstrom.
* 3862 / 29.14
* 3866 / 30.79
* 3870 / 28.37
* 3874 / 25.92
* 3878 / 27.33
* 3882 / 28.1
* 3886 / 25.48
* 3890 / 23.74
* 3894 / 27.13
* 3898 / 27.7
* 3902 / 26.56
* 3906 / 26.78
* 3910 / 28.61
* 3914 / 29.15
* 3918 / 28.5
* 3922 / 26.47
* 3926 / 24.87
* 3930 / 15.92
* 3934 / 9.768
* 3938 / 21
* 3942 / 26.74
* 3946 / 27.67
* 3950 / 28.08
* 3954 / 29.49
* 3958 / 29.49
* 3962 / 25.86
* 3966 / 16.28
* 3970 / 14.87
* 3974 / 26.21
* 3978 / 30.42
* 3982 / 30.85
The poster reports 26.47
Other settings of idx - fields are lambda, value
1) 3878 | 27.33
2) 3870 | 28.37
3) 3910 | 28.61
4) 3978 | 30.42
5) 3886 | 25.48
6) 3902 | 26.56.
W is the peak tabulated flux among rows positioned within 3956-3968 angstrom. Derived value 29.49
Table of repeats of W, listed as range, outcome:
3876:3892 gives 28.1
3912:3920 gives 29.15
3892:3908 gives 27.7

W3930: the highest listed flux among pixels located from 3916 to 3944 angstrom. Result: 28.5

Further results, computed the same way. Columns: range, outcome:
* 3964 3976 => 26.21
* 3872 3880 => 27.33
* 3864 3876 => 30.79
